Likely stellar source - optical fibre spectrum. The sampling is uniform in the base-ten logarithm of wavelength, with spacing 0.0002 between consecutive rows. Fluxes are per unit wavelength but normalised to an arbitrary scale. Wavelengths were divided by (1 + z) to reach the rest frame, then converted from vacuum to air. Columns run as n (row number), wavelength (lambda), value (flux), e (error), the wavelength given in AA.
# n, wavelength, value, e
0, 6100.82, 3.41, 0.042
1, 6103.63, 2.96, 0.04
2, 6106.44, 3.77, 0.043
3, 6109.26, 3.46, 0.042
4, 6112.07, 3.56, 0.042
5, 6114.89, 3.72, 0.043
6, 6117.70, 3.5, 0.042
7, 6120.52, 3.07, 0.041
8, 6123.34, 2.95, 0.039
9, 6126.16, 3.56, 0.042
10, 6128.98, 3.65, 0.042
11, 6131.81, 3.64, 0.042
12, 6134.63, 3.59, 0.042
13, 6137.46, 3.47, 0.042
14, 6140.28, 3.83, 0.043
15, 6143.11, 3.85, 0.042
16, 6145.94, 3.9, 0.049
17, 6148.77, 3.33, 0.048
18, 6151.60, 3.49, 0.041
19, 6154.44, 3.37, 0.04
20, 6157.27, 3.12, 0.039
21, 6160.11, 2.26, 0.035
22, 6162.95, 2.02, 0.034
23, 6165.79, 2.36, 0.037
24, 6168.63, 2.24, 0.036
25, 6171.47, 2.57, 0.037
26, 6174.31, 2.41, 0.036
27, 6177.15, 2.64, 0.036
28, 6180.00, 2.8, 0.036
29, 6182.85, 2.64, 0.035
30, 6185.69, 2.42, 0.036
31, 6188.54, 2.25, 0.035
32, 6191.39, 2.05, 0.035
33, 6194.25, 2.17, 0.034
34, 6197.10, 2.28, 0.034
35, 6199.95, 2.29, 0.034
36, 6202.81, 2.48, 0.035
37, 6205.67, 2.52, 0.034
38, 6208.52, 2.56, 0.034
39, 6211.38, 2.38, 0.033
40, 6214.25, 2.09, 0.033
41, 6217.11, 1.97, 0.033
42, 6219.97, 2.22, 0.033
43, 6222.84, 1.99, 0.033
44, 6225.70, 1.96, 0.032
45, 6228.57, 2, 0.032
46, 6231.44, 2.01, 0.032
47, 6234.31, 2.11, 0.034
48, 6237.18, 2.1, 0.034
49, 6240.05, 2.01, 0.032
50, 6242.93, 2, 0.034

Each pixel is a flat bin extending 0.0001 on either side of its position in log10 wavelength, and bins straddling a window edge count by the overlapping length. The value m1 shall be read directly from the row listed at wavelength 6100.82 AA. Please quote 3.41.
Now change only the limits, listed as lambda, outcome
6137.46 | 3.47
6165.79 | 2.36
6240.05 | 2.01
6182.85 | 2.64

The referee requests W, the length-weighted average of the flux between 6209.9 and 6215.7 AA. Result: 2.23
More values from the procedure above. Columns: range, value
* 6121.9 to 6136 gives 3.48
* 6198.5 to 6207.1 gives 2.43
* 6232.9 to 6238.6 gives 2.11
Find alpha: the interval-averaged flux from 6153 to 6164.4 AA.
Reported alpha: 2.69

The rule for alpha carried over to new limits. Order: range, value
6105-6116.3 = 3.63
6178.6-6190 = 2.53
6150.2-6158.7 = 3.32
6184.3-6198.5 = 2.23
